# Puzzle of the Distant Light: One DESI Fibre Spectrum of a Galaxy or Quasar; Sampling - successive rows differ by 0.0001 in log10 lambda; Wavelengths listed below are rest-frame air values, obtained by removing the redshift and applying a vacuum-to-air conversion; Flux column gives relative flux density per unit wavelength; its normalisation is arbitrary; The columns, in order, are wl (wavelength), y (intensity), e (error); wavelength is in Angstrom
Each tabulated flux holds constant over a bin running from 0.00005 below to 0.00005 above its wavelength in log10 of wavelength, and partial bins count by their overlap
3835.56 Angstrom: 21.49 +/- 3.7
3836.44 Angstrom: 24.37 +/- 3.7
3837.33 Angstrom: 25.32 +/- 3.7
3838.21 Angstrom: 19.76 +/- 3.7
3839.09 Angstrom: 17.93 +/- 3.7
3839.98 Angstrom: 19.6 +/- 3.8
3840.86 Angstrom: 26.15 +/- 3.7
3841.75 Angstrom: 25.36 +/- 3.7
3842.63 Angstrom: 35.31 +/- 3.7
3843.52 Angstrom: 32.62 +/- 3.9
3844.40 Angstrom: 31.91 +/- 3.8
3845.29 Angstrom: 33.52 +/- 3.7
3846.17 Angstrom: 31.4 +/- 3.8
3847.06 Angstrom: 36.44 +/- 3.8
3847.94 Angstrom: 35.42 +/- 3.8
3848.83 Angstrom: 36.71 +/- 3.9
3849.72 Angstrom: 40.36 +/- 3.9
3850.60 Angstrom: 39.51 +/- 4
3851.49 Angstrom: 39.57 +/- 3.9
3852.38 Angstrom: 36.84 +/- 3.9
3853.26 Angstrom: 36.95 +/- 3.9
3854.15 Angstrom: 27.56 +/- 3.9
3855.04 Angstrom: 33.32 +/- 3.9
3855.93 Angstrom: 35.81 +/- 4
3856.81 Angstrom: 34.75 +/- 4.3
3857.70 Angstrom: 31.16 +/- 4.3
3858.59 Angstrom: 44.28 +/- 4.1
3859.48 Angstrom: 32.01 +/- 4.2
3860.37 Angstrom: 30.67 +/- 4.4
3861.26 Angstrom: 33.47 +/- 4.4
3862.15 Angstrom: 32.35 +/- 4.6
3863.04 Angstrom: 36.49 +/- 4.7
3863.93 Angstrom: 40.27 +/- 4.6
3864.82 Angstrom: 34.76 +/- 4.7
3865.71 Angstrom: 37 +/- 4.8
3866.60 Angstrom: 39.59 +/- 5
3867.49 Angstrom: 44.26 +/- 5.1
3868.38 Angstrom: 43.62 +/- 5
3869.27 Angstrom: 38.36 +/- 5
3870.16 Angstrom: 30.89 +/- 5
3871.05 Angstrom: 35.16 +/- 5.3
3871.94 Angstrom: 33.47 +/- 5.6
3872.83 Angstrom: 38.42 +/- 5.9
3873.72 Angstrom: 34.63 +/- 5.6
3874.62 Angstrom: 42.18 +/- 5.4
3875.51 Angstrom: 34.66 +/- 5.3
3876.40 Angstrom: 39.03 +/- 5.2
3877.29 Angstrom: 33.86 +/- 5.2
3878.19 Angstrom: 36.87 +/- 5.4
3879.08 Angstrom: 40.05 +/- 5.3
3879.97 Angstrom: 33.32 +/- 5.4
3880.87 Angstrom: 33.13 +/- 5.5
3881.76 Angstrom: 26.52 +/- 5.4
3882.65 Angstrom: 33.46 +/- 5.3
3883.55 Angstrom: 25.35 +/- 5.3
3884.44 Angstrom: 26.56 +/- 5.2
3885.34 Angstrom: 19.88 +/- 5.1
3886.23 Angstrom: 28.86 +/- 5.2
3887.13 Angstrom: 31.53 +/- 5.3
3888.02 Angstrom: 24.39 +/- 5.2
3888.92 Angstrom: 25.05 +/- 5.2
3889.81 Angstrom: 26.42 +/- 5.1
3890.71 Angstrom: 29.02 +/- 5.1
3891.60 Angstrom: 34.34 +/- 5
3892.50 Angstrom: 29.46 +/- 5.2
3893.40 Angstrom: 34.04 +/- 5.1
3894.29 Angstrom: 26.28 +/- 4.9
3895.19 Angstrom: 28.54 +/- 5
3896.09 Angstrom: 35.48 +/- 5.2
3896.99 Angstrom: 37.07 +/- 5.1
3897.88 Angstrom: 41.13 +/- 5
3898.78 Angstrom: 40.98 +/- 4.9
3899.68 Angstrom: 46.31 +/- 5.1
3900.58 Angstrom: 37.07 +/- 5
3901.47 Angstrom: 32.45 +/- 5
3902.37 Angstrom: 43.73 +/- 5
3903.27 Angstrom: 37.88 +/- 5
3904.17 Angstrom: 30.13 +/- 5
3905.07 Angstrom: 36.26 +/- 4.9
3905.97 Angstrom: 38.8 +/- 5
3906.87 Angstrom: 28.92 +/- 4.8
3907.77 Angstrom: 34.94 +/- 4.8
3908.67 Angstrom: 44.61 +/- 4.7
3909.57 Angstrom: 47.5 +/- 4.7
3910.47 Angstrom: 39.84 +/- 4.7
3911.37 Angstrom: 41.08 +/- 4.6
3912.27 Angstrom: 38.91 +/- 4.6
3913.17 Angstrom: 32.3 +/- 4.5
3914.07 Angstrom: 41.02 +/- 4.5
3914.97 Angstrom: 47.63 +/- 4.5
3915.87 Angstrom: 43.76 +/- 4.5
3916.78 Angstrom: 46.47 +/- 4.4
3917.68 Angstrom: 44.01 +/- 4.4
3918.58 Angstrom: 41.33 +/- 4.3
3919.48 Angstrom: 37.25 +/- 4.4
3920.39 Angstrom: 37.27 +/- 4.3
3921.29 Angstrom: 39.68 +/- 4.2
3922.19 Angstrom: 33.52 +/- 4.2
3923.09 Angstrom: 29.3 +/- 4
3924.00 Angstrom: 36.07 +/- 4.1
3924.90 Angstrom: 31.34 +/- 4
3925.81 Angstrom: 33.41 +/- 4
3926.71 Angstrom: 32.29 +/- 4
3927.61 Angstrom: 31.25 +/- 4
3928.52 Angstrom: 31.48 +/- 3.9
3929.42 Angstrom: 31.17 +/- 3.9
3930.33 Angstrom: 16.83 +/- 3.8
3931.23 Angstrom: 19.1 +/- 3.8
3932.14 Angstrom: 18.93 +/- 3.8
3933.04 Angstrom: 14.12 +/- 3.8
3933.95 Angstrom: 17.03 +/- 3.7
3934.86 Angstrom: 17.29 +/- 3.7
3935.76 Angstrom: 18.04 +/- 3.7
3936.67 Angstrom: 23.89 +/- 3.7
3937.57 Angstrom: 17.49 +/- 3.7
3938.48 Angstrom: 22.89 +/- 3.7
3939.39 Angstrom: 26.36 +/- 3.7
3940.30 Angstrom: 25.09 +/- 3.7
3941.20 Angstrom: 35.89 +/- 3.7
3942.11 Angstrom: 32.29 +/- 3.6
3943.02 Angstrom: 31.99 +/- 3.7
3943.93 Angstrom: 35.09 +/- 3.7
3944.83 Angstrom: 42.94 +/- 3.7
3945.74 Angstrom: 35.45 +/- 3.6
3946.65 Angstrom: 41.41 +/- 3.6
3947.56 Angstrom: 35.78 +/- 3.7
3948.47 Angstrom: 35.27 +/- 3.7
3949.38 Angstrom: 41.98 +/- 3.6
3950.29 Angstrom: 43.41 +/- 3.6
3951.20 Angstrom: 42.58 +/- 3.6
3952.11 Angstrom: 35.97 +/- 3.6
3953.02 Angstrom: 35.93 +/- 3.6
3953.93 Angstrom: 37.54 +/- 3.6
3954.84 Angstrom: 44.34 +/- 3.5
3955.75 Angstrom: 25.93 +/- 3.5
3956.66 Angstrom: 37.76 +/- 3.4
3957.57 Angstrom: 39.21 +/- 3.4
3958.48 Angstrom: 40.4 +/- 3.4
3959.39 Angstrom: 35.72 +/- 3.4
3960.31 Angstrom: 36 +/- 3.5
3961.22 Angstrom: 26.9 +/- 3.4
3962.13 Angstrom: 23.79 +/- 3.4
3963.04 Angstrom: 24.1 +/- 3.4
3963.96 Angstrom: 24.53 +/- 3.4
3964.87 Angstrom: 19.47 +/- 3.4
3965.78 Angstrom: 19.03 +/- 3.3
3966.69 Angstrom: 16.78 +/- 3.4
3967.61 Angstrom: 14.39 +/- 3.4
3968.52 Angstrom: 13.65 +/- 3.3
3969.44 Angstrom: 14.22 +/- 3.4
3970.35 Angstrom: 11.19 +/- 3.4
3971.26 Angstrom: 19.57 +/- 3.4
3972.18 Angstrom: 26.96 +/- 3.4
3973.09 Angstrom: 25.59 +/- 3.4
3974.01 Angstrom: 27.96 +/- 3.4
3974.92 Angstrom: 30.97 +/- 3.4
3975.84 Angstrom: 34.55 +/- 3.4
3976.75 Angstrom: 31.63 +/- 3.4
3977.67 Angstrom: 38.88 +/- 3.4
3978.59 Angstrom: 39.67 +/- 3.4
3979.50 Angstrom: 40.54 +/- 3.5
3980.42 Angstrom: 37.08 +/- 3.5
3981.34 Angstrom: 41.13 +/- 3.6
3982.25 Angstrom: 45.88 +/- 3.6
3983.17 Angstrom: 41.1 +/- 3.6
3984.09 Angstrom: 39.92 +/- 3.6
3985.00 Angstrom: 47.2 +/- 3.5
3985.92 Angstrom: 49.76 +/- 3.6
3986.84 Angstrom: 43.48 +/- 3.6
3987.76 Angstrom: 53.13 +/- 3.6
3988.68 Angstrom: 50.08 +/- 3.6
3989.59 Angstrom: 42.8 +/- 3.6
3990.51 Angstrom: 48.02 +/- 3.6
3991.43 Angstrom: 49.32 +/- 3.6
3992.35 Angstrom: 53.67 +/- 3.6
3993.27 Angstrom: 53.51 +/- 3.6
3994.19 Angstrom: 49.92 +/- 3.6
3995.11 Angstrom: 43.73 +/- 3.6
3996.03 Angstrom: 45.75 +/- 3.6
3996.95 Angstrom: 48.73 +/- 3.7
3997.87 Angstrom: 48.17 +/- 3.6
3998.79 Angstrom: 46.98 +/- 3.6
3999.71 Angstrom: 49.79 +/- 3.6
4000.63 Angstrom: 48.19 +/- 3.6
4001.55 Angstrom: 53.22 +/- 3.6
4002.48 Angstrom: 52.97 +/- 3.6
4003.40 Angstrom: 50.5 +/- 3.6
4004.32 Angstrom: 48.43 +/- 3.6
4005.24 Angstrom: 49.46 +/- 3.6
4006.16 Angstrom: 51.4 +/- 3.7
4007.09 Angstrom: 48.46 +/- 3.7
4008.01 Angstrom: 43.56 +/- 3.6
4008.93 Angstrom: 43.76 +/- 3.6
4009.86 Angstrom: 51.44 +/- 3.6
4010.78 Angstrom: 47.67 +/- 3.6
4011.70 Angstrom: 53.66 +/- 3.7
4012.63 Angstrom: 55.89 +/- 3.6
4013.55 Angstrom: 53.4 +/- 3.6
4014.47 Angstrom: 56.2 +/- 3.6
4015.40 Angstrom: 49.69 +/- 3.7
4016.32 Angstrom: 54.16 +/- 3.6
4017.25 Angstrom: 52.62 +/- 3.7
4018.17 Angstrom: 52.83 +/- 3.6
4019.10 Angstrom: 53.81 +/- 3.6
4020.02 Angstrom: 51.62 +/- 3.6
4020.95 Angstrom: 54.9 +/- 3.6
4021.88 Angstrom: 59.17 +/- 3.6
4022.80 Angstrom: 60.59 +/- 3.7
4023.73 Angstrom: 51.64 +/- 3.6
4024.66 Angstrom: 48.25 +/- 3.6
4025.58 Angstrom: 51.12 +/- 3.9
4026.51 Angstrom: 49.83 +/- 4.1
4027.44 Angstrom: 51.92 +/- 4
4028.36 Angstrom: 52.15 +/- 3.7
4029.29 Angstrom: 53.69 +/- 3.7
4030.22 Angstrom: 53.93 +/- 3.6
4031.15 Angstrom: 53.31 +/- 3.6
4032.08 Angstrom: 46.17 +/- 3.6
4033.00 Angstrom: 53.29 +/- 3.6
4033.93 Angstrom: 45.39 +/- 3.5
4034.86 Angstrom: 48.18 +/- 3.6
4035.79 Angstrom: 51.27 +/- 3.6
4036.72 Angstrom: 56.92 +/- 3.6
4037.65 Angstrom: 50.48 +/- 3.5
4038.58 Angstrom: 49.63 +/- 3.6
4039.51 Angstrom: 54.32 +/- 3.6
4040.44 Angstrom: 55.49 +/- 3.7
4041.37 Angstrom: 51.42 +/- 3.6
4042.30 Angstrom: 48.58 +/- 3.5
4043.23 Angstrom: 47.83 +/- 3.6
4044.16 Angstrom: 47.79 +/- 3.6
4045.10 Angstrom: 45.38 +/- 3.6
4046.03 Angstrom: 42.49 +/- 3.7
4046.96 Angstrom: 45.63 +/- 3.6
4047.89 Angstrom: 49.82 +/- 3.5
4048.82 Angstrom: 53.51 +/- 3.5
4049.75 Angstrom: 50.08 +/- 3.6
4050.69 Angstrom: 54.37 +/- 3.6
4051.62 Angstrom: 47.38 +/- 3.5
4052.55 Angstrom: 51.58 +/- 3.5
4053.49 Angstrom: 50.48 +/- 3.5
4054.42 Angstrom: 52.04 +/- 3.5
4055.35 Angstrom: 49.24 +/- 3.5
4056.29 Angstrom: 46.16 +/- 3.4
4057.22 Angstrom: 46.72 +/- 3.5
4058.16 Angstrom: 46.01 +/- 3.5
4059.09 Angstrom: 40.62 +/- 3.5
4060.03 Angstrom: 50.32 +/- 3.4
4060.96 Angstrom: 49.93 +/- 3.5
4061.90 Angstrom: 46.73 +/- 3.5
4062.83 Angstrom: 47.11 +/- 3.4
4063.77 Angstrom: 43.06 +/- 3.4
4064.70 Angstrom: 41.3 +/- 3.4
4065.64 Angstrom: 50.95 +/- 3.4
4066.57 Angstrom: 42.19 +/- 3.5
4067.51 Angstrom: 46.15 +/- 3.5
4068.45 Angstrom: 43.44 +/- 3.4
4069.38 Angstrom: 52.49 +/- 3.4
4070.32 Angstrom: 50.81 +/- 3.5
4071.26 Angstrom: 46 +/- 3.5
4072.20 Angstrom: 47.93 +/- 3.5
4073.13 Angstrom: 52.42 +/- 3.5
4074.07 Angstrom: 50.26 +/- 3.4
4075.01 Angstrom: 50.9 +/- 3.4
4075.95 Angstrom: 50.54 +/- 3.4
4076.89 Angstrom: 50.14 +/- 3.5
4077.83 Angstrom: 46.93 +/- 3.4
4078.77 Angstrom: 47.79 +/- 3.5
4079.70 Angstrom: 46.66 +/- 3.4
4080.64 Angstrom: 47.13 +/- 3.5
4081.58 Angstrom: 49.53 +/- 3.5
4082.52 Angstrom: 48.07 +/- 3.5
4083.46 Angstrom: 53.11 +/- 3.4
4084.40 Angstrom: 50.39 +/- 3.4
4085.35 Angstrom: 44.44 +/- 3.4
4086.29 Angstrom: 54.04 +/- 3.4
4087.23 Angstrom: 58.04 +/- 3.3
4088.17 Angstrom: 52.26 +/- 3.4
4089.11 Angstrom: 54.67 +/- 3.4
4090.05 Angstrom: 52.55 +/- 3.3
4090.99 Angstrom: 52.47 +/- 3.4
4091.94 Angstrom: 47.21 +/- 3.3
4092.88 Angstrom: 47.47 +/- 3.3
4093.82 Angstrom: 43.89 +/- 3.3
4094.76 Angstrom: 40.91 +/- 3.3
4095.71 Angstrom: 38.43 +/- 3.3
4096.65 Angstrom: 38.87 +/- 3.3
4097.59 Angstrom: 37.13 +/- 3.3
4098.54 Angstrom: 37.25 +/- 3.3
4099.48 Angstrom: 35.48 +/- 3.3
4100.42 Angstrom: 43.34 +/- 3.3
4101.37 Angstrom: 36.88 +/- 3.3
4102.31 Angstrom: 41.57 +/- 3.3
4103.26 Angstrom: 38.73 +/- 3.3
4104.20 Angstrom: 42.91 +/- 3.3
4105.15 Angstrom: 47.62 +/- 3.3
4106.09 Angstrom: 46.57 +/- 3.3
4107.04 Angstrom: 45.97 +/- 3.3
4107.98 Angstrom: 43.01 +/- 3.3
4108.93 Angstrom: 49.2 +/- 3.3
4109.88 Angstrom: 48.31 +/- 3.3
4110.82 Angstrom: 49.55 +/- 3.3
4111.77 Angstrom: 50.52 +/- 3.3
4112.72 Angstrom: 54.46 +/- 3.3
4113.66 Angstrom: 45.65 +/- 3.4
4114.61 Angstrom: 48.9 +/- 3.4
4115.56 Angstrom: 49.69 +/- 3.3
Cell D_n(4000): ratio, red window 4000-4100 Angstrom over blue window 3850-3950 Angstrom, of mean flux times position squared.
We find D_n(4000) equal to 1.57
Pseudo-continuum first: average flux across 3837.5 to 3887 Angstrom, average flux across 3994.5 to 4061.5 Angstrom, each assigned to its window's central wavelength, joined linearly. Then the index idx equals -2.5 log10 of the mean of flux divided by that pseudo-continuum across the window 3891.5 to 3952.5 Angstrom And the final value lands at 0.16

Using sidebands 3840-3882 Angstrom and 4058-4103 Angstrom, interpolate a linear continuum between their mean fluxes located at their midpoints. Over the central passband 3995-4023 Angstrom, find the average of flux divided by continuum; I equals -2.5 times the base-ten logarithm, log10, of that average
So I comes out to -0.19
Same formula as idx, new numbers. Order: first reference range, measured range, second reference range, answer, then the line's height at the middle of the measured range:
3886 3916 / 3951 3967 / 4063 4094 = 0.26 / 40.1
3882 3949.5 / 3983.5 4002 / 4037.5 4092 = -0.17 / 41.2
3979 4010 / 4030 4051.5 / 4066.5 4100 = -0.06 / 47.4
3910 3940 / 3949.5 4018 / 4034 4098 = -0.04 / 38.4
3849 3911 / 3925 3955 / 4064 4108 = 0.26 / 38.3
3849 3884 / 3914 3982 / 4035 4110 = 0.28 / 40.4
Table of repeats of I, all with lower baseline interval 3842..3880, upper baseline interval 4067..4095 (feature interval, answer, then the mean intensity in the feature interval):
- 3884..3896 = 0.32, 28.2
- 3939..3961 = 0.14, 36.4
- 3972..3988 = 0.12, 38.6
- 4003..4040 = -0.13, 51.6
